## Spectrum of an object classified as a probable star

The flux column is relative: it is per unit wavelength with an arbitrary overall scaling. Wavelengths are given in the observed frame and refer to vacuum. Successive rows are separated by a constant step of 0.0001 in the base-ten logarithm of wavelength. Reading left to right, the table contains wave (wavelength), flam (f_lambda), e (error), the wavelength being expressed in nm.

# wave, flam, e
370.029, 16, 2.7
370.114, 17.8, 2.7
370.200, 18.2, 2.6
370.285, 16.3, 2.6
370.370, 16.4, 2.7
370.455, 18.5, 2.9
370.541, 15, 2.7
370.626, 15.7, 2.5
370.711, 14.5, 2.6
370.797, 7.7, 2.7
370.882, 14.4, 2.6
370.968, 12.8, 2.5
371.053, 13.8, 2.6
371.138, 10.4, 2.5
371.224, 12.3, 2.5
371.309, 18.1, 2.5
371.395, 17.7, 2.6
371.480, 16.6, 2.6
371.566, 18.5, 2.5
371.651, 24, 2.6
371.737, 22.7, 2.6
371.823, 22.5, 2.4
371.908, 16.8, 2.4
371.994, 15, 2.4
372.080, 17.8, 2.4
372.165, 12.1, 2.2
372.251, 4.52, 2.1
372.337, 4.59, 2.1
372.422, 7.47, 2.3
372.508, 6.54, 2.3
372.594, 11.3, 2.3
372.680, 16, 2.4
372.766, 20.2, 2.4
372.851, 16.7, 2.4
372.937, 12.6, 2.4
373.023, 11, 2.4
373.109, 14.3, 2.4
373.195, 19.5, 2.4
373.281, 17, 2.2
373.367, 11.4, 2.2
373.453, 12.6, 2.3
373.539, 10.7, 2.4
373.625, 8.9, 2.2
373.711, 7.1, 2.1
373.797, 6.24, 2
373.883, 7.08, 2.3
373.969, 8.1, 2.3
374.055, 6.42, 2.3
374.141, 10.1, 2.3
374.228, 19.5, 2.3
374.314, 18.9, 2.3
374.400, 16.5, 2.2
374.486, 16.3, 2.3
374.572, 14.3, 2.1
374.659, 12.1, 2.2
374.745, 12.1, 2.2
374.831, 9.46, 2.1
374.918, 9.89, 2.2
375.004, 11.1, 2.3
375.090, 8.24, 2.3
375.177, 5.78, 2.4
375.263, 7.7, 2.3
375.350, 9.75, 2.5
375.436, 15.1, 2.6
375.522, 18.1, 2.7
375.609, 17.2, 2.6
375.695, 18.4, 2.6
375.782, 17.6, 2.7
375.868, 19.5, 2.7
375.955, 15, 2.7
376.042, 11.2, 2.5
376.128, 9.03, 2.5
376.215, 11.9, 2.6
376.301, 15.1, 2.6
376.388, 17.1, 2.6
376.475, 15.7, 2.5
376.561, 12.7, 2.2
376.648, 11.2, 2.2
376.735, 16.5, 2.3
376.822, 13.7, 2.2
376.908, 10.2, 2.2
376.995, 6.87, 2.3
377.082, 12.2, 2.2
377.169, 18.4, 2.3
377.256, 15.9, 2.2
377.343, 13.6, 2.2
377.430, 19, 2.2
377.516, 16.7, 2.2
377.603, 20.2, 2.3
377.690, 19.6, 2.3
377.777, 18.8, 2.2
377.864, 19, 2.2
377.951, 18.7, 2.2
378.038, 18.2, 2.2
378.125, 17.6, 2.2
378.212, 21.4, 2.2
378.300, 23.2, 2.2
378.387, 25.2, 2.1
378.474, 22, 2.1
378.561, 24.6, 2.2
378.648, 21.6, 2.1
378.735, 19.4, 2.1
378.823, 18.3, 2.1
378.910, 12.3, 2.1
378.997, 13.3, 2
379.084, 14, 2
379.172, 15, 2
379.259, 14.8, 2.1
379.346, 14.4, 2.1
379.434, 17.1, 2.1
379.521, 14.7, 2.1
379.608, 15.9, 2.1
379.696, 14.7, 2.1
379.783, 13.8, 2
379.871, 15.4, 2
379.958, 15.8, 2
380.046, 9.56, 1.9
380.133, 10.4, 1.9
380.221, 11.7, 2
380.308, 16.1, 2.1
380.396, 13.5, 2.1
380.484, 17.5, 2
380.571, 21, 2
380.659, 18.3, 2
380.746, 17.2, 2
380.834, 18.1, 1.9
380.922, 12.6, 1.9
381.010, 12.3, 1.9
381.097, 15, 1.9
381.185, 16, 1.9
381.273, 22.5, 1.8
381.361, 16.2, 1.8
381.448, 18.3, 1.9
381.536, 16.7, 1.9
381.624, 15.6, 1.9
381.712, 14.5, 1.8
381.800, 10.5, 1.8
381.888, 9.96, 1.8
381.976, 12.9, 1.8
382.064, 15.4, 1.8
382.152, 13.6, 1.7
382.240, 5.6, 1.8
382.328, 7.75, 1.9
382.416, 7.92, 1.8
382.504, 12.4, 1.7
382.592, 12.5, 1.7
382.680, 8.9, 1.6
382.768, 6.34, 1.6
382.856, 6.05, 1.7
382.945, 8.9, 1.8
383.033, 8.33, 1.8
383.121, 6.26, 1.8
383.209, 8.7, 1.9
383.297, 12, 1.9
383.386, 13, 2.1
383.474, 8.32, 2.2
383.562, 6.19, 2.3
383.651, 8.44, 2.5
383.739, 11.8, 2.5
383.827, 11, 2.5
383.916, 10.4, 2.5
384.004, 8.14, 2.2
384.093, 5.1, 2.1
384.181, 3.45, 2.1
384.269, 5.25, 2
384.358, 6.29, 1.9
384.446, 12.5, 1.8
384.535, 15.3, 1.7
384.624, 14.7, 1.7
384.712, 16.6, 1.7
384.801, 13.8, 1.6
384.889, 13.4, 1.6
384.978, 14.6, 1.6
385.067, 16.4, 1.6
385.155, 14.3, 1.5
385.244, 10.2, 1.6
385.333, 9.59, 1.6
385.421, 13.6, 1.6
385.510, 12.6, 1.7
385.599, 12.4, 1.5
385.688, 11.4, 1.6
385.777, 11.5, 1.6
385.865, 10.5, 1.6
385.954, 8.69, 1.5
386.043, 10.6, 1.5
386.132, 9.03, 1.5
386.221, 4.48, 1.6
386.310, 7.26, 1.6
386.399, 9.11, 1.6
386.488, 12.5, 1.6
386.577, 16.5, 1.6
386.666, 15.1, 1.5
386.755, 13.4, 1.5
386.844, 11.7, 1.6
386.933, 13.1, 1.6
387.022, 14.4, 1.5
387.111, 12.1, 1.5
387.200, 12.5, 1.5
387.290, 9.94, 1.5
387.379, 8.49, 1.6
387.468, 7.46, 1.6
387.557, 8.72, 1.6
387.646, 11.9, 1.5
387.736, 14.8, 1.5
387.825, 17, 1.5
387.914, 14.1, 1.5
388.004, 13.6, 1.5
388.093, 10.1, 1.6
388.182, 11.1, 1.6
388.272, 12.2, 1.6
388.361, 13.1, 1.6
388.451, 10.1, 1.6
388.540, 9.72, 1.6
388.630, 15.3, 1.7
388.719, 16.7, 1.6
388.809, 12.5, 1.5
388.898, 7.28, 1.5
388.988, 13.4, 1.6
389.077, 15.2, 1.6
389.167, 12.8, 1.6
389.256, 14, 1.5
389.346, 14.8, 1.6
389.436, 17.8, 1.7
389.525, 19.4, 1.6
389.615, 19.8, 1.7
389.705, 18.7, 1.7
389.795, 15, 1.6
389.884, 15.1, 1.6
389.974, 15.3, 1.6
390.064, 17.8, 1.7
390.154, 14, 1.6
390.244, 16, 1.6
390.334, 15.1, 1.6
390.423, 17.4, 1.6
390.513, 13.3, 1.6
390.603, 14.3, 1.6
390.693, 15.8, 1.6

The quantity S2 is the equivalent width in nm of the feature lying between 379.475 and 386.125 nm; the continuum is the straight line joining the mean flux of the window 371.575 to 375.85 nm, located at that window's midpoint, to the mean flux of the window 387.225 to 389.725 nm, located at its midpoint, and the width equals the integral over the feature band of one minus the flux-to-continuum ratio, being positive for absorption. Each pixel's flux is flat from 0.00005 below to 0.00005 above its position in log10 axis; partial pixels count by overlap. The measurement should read 0.47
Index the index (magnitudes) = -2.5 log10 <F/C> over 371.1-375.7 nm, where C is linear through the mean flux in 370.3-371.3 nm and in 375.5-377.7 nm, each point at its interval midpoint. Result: 0.10 mag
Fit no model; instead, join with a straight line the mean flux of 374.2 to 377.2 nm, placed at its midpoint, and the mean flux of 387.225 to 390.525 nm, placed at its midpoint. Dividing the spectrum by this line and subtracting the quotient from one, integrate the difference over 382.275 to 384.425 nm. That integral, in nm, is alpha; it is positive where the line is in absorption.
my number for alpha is 0.810 nm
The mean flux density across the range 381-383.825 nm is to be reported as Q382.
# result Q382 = 11.5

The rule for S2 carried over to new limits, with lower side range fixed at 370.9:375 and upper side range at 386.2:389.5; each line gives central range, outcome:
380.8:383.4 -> 0.13 nm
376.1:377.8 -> -0.21 nm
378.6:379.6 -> -0.23 nm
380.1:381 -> -0.19 nm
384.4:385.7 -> -0.09 nm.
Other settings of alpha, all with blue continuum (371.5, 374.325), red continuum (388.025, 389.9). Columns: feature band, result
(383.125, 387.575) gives 0.94 nm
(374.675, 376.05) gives 0.05 nm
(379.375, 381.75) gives -0.34 nm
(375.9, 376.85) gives -0.02 nm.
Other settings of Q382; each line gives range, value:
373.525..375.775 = 11.8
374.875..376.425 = 13.2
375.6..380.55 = 16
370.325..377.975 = 13.9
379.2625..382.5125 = 14.4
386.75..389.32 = 12.3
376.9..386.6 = 13.5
